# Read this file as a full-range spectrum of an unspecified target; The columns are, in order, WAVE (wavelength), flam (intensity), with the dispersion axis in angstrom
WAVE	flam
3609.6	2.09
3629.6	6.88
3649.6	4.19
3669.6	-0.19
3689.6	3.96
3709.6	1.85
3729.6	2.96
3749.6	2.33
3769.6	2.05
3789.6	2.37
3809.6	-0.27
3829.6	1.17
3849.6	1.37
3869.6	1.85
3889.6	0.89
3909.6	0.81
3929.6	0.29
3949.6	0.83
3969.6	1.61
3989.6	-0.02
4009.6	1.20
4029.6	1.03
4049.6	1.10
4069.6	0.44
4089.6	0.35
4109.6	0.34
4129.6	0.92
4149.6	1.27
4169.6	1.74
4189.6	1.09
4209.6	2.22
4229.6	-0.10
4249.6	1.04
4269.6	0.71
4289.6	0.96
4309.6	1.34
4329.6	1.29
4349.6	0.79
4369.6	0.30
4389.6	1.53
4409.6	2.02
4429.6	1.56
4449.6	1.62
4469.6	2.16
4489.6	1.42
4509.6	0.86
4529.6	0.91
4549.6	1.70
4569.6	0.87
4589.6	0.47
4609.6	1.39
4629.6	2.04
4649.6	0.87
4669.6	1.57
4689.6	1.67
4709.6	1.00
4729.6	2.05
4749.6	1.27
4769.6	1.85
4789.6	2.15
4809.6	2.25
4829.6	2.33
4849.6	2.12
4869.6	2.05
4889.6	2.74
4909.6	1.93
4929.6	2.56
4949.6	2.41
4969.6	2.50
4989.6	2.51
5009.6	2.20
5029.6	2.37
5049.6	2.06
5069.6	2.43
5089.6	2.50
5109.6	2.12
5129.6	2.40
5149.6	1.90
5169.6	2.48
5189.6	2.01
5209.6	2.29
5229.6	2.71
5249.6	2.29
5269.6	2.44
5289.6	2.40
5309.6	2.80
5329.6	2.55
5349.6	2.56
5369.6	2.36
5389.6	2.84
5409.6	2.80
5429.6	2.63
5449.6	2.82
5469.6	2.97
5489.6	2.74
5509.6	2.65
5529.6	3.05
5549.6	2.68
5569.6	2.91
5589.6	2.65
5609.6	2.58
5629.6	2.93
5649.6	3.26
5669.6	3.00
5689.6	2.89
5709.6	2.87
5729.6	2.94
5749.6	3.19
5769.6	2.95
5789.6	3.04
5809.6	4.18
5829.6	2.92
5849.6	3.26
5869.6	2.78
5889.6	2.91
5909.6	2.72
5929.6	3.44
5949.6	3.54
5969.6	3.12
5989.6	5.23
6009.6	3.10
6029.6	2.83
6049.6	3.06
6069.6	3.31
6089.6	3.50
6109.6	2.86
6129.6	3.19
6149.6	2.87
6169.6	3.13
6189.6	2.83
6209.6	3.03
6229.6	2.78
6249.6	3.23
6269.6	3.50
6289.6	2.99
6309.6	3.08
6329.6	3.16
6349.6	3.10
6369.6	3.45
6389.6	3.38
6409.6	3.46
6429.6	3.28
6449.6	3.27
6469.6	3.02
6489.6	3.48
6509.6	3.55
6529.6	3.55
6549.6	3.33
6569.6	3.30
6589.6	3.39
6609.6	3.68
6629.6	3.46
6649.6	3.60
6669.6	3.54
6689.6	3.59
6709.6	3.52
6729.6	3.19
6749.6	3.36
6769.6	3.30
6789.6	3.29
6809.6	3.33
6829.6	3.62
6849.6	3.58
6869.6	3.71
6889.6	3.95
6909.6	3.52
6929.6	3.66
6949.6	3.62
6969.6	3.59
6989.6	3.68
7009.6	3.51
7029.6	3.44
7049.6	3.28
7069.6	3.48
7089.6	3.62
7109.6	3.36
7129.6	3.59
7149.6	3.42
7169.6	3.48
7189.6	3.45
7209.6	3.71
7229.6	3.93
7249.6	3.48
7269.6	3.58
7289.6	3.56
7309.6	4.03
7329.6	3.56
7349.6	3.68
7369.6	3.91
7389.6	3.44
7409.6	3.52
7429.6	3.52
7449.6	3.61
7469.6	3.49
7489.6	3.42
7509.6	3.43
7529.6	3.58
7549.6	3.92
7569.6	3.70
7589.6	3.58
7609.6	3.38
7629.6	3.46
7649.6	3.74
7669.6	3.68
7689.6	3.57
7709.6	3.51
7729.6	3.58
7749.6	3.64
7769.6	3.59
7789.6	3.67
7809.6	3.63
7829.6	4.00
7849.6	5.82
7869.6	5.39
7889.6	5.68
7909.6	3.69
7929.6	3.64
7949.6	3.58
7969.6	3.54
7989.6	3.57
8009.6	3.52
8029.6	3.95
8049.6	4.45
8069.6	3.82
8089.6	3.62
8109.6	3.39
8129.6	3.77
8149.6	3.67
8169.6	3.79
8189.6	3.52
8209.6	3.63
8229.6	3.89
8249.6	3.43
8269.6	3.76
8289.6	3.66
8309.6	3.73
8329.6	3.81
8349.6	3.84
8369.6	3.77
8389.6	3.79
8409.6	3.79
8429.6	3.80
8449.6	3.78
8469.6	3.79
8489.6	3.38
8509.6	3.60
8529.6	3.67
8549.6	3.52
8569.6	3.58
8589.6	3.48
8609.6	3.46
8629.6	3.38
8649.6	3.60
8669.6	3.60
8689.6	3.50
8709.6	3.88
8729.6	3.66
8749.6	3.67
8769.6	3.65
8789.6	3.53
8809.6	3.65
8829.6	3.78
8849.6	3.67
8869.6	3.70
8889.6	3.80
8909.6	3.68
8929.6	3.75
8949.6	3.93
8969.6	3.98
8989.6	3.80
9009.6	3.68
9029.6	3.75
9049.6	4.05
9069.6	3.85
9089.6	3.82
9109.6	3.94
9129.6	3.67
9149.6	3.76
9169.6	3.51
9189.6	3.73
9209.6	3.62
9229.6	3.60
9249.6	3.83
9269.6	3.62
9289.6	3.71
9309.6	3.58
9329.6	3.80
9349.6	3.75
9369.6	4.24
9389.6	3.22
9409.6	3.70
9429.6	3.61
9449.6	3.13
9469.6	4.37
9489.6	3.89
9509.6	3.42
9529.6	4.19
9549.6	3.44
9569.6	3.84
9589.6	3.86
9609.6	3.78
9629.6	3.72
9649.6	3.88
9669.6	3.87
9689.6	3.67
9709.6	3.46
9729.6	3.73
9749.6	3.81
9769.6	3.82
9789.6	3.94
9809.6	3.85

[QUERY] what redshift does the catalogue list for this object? 0.197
